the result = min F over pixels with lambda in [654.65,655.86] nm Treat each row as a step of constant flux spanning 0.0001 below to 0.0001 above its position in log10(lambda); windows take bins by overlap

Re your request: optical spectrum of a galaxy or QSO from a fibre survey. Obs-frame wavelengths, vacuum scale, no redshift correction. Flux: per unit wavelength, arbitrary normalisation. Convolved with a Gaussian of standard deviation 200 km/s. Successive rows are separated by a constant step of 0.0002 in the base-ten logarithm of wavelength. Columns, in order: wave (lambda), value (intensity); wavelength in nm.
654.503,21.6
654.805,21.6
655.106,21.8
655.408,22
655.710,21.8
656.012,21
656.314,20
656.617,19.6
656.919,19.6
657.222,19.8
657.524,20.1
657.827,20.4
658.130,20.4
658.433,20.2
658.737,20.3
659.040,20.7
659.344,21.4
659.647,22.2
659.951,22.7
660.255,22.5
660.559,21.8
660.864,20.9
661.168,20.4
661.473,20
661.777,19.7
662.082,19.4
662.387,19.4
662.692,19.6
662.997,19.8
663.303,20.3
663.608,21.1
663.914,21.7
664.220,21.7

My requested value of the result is 21.6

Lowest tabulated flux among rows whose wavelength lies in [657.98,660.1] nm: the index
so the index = 20.2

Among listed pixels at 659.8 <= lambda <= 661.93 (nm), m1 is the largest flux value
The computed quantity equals 22.7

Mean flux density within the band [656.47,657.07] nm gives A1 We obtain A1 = 19.6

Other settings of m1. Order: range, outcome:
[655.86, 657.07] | 21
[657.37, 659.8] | 22.2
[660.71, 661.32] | 20.9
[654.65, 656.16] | 22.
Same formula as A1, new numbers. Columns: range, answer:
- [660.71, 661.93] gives 20.2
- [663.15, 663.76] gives 20.7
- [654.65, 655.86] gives 21.8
